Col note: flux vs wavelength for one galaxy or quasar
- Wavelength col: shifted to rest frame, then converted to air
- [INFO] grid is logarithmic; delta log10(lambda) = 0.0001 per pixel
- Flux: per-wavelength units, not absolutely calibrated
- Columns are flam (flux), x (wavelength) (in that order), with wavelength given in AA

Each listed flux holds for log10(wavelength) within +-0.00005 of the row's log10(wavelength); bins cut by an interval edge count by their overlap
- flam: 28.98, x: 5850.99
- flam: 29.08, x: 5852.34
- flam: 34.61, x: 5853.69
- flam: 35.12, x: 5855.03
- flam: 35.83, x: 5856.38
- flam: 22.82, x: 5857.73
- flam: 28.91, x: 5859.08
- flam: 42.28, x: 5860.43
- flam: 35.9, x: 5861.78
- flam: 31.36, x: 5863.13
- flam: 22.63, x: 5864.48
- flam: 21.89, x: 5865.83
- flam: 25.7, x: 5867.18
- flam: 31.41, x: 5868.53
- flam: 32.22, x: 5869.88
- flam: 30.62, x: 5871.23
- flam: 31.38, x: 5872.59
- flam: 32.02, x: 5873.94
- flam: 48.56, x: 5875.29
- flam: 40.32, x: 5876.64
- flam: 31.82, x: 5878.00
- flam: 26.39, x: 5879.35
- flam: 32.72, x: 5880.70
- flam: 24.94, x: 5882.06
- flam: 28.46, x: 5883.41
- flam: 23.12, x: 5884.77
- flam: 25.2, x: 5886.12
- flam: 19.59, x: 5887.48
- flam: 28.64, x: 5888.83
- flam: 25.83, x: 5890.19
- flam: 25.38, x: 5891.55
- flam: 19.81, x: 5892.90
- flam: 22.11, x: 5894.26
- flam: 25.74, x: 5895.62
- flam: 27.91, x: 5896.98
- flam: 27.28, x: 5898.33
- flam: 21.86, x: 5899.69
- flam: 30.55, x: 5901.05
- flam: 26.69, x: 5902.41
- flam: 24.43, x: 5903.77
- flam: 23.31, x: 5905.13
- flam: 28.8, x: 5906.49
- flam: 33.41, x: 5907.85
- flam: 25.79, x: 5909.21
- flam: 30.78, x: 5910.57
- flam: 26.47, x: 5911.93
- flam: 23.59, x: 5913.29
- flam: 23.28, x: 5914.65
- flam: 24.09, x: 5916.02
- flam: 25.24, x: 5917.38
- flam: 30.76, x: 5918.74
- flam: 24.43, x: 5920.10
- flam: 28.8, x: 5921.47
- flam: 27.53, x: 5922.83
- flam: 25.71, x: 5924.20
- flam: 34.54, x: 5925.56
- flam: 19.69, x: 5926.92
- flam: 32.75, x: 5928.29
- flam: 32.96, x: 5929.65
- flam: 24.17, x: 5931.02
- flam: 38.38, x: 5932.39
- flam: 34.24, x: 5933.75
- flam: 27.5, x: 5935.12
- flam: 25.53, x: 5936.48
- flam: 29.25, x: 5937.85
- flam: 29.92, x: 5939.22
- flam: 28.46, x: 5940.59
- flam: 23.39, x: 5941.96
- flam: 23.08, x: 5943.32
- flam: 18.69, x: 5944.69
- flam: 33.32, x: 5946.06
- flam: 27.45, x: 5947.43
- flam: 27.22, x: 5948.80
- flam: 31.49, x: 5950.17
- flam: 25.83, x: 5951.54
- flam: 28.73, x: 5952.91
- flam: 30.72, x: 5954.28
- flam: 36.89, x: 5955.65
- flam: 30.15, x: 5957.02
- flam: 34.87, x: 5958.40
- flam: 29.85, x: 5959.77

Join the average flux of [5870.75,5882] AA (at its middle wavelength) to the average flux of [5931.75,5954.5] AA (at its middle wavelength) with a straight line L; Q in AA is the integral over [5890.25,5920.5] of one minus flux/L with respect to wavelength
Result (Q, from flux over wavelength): 5.2 AA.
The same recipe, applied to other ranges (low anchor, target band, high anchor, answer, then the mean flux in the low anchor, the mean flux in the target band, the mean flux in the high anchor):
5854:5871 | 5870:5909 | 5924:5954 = 2.24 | 30.6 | 28.1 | 28.4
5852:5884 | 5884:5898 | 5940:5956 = 2.78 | 31.6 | 24.4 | 27.8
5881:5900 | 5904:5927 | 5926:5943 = 0.12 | 24.9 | 27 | 28.8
